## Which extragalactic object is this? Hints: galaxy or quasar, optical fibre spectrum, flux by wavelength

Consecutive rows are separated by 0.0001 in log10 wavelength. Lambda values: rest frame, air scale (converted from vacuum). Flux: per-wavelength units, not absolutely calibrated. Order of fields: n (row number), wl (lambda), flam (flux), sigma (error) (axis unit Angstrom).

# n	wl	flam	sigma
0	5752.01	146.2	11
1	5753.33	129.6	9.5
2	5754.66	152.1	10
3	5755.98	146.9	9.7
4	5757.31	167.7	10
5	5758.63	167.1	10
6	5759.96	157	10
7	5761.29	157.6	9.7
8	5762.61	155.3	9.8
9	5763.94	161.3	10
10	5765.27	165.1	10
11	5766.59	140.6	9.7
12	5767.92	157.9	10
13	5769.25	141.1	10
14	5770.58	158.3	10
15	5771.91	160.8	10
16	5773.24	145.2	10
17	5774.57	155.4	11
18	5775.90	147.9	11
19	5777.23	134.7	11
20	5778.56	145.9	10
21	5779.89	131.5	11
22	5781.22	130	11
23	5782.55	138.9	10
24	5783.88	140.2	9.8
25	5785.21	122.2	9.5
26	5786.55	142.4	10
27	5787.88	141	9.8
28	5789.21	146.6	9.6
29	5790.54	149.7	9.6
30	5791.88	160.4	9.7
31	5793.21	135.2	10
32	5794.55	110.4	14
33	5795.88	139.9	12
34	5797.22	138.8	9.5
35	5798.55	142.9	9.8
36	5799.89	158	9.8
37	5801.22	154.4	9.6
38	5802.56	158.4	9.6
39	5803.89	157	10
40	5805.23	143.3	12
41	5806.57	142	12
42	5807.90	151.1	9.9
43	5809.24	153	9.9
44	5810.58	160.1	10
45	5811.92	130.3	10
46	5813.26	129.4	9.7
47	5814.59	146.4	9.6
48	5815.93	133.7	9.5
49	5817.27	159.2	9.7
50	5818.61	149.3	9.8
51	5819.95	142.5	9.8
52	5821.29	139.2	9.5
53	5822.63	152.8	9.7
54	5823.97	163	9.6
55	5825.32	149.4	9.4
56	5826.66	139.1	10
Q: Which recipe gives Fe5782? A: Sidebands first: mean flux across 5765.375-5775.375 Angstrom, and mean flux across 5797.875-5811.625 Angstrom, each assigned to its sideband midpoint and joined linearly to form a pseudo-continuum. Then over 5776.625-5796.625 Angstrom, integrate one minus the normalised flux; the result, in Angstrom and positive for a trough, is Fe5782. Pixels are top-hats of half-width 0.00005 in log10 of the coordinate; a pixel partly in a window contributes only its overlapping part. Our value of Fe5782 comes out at 1.8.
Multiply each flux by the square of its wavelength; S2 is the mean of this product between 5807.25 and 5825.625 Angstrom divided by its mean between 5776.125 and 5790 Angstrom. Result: 1.08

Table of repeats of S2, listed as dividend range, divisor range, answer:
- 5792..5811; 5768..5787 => 1.03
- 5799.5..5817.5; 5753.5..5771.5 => 0.97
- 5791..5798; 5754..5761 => 0.88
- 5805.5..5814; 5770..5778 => 0.97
